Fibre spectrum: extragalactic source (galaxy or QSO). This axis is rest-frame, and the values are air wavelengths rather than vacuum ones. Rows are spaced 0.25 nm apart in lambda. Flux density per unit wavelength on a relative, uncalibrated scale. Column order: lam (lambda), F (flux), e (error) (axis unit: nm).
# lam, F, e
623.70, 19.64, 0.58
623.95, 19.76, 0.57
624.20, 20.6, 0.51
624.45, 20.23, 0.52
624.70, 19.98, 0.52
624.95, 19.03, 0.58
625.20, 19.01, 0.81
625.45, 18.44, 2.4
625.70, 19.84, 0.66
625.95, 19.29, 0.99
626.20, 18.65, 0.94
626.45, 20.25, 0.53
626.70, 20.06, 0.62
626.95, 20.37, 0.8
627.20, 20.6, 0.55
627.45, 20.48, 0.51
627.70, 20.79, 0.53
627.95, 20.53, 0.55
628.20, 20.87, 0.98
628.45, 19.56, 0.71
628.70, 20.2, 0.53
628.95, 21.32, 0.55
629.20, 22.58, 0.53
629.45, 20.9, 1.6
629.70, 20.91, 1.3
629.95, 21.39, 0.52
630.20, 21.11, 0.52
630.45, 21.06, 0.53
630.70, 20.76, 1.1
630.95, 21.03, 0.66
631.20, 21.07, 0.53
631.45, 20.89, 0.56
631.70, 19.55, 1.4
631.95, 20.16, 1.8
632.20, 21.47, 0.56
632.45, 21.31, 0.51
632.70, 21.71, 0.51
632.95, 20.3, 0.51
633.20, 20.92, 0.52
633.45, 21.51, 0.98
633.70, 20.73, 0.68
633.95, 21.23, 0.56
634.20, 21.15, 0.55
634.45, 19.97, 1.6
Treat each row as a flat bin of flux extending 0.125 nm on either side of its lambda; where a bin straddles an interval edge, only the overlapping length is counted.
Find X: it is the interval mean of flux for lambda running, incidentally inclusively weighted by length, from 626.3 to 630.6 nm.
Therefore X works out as 20.8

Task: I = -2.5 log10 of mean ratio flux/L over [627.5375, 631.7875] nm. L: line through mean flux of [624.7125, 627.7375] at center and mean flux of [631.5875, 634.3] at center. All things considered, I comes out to -0.03 mag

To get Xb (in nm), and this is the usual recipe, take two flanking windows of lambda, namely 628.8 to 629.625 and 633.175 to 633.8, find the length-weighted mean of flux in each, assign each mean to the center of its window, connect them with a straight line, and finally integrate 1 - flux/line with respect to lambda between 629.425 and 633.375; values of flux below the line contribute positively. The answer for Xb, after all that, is 0.07 nm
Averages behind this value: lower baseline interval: 21.5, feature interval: 20.9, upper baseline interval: 21.1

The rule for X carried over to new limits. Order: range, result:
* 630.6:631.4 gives 21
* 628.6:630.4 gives 21.2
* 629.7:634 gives 20.9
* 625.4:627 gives 19.6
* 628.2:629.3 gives 20.9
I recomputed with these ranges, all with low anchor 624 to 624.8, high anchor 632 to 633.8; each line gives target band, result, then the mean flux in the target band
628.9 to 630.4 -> -0.03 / 21.4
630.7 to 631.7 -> 0.01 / 20.8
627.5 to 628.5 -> 0.00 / 20.5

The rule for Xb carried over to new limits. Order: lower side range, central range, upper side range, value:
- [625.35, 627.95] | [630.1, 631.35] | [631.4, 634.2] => -0.03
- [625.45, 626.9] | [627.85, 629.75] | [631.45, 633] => -0.07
